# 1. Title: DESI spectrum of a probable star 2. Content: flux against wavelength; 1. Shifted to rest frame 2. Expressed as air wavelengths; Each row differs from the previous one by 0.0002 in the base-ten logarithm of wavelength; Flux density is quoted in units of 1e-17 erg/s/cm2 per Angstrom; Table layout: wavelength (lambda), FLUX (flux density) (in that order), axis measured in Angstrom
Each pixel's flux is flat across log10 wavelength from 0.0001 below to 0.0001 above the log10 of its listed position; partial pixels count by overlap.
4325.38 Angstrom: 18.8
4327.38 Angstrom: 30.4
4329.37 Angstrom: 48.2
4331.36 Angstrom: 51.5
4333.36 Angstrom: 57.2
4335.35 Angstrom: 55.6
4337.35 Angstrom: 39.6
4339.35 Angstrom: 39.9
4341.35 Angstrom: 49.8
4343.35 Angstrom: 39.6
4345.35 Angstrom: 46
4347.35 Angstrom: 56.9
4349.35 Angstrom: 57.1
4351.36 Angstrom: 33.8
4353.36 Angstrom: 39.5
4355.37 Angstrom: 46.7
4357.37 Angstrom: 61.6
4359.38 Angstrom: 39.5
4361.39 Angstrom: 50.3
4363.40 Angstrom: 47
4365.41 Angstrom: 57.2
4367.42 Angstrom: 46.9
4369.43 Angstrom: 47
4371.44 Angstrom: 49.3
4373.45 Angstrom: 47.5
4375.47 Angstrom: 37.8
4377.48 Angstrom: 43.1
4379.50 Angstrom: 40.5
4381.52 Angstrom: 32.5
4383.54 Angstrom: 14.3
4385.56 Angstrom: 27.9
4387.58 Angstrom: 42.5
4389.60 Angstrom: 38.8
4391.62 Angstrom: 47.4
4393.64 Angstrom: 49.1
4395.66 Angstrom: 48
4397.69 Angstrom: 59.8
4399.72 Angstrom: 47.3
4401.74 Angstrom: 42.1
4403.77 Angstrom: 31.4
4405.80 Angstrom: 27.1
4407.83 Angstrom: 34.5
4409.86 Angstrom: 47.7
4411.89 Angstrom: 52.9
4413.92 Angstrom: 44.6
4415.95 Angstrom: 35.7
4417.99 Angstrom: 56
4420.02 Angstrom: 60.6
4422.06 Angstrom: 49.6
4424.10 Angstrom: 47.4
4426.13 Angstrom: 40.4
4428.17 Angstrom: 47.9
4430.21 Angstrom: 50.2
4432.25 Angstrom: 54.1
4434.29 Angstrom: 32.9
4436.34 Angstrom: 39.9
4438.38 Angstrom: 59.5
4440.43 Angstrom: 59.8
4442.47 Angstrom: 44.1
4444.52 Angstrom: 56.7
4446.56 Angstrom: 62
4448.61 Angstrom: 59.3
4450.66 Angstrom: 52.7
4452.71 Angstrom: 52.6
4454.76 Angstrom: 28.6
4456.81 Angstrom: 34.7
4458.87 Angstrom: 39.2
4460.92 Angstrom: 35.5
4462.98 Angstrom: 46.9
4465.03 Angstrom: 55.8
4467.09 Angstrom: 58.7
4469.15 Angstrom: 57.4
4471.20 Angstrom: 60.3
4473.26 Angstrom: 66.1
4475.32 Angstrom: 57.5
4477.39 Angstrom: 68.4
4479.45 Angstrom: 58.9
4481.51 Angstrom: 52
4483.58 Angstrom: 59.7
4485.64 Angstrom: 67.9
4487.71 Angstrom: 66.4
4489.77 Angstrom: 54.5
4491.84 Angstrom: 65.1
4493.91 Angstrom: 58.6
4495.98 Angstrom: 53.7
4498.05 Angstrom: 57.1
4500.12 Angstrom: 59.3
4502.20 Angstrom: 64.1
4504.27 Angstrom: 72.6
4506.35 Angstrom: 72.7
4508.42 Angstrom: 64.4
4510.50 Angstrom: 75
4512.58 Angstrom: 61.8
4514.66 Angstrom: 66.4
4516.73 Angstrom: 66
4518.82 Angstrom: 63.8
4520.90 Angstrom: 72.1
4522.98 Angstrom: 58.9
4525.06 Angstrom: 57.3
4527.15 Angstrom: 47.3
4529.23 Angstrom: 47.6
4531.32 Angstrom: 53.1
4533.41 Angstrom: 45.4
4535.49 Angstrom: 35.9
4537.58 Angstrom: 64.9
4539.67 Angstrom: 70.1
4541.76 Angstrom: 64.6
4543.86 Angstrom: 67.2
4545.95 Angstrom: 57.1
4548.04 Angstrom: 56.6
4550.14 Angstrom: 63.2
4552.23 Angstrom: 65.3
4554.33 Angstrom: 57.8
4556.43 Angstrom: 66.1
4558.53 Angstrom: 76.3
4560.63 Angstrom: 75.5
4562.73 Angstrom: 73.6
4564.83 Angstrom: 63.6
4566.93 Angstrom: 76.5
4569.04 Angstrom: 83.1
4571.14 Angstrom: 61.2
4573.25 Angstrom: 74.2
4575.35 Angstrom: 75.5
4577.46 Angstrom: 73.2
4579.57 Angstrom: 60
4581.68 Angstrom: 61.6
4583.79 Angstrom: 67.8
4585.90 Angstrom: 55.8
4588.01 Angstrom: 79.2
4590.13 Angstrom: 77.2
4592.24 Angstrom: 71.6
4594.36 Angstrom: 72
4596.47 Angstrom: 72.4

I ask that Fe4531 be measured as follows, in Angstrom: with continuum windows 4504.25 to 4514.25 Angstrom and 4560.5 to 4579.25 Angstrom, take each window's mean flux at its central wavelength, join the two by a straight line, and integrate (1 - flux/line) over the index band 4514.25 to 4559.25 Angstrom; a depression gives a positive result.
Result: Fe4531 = 6.7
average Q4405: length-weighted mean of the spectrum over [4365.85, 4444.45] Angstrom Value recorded 44.4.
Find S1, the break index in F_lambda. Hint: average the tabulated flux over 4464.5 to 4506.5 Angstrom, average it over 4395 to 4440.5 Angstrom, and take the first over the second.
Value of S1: 1.3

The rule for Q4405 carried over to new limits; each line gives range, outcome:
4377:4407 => 39.4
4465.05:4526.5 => 62.4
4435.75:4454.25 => 53.7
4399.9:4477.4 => 48.5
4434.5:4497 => 54.2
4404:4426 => 44.9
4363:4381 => 45.9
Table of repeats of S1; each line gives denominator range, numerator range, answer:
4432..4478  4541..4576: 1.33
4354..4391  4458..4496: 1.34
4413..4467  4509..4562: 1.28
